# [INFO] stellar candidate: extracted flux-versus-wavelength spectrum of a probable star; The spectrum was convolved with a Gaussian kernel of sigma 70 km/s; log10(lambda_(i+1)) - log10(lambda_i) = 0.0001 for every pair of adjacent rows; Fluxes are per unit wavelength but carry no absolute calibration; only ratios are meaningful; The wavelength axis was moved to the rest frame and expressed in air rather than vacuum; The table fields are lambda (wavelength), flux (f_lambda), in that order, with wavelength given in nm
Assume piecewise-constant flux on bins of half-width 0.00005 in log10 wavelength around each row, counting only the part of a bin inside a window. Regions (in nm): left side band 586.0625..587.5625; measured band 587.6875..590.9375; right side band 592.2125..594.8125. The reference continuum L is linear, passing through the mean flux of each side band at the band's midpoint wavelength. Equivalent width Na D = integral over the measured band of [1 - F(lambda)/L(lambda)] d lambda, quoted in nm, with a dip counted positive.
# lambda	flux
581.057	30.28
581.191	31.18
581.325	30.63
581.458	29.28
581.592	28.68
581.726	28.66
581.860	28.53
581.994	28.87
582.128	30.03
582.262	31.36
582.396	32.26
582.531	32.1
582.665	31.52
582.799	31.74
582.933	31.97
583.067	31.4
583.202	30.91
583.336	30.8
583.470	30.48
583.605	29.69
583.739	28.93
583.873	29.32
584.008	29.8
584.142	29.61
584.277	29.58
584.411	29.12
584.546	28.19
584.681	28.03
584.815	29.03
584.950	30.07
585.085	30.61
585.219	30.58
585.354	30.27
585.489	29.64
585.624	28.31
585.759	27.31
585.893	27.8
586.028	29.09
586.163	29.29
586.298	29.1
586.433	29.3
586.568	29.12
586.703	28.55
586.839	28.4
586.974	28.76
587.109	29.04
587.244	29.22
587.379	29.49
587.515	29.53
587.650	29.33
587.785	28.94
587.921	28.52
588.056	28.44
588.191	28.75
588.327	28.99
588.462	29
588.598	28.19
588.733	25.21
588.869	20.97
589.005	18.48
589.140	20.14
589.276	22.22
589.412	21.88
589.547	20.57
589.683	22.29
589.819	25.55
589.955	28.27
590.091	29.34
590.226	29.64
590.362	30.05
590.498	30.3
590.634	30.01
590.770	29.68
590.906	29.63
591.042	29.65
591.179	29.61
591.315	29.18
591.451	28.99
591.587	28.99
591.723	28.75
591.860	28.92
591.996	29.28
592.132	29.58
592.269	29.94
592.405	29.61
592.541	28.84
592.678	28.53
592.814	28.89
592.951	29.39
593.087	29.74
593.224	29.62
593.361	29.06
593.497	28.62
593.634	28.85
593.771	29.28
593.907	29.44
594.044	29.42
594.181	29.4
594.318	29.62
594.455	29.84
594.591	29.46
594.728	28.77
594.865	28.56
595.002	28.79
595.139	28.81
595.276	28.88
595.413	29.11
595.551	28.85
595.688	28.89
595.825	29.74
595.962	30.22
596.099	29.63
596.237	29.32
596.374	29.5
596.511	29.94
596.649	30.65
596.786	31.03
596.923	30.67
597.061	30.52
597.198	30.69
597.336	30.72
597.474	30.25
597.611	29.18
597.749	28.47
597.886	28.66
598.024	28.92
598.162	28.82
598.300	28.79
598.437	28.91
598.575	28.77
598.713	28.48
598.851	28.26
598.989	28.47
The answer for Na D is 0.30 nm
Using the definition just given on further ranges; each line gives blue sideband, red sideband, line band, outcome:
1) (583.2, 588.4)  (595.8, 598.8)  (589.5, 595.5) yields 0.119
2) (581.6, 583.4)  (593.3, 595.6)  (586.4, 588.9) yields 0.135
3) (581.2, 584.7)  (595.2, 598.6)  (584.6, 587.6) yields 0.087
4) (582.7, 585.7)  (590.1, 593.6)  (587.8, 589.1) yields 0.148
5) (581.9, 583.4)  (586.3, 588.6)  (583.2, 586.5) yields 0.083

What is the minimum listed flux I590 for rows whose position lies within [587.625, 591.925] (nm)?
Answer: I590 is 18.48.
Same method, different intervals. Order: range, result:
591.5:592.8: 28.53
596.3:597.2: 29.5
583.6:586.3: 27.31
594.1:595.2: 28.56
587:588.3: 28.44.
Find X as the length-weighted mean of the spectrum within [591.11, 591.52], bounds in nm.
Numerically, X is 29.2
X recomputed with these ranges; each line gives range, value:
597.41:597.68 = 29.7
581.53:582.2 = 29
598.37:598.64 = 28.8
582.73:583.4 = 31.4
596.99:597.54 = 30.5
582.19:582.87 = 31.8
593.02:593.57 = 29.2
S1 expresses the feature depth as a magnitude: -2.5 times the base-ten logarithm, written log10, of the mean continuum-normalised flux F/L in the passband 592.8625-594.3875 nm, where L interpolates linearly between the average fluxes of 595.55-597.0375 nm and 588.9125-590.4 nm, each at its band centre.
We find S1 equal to -0.06 mag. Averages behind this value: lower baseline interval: 24.2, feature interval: 29.3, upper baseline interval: 29.9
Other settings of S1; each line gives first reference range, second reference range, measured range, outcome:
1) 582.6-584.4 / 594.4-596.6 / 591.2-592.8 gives 0.02 mag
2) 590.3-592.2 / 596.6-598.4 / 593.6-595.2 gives 0.02 mag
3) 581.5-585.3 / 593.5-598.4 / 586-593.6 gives 0.07 mag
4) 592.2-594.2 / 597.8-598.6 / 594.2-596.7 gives -0.01 mag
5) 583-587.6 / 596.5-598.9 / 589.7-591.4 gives 0.02 mag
